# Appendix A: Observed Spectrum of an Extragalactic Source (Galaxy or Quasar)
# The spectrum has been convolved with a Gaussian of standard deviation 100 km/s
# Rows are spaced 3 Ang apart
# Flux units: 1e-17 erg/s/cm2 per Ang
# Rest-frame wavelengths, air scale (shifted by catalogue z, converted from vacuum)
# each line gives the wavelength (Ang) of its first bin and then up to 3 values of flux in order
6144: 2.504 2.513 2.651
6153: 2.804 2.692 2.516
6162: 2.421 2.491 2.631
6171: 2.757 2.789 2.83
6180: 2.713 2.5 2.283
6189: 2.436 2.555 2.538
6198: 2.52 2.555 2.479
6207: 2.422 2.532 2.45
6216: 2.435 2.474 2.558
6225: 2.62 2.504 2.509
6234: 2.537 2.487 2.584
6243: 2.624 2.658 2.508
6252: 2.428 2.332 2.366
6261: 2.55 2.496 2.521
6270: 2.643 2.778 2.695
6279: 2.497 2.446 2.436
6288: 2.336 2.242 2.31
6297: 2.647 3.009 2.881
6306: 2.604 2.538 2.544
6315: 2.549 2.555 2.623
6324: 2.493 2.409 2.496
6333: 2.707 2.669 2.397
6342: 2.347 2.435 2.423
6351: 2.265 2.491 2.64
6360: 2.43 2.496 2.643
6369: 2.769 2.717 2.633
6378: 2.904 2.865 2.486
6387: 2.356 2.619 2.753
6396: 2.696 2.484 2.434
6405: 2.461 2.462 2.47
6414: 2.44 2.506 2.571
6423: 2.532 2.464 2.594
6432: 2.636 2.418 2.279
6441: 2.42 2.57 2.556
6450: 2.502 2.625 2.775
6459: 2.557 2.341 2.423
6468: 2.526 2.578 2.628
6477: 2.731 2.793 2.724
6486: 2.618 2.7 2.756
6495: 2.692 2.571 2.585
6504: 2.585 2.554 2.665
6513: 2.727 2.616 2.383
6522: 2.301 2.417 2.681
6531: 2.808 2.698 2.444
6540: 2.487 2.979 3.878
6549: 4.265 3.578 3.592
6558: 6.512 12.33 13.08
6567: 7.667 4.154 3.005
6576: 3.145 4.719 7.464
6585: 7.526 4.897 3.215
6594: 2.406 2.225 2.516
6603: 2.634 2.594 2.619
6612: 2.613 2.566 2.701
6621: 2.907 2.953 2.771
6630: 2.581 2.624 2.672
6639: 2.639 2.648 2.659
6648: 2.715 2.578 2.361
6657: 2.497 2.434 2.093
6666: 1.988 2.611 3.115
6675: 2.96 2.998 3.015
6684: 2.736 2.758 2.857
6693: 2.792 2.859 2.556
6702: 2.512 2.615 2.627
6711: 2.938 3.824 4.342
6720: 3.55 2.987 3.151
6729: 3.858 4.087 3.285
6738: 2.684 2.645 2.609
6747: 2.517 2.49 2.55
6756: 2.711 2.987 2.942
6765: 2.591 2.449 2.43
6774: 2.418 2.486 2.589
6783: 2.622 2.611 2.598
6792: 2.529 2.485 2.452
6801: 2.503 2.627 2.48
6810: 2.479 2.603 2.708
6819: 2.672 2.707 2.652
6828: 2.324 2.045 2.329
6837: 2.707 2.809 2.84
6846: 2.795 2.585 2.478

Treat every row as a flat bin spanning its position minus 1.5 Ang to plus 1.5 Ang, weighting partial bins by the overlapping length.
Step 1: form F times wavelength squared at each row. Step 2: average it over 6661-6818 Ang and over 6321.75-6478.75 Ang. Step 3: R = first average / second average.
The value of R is 1.21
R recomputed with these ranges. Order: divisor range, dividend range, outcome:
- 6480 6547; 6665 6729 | 1.18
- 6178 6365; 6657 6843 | 1.26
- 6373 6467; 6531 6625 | 1.75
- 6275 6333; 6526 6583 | 2.07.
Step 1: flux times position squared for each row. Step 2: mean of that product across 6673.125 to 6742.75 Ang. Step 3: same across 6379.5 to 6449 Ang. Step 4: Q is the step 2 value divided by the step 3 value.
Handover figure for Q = 1.3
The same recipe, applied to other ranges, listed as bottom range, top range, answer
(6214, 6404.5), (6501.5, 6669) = 1.49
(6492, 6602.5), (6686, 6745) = 0.81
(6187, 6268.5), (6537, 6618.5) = 1.99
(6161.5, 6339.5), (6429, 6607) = 1.48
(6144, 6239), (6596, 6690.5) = 1.19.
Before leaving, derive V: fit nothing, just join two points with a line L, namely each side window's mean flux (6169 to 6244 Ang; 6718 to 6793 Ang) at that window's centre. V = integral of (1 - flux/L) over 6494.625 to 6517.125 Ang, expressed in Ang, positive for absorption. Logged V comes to 0.7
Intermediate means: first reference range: 2.55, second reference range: 2.83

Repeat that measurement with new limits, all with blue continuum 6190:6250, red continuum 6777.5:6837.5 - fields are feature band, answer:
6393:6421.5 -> 0.1 Ang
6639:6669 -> 0.8 Ang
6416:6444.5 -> 0.4 Ang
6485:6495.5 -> -0.7 Ang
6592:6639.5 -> -1.9 Ang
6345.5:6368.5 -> 0.3 Ang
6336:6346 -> 0.4 Ang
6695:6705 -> -0.4 Ang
